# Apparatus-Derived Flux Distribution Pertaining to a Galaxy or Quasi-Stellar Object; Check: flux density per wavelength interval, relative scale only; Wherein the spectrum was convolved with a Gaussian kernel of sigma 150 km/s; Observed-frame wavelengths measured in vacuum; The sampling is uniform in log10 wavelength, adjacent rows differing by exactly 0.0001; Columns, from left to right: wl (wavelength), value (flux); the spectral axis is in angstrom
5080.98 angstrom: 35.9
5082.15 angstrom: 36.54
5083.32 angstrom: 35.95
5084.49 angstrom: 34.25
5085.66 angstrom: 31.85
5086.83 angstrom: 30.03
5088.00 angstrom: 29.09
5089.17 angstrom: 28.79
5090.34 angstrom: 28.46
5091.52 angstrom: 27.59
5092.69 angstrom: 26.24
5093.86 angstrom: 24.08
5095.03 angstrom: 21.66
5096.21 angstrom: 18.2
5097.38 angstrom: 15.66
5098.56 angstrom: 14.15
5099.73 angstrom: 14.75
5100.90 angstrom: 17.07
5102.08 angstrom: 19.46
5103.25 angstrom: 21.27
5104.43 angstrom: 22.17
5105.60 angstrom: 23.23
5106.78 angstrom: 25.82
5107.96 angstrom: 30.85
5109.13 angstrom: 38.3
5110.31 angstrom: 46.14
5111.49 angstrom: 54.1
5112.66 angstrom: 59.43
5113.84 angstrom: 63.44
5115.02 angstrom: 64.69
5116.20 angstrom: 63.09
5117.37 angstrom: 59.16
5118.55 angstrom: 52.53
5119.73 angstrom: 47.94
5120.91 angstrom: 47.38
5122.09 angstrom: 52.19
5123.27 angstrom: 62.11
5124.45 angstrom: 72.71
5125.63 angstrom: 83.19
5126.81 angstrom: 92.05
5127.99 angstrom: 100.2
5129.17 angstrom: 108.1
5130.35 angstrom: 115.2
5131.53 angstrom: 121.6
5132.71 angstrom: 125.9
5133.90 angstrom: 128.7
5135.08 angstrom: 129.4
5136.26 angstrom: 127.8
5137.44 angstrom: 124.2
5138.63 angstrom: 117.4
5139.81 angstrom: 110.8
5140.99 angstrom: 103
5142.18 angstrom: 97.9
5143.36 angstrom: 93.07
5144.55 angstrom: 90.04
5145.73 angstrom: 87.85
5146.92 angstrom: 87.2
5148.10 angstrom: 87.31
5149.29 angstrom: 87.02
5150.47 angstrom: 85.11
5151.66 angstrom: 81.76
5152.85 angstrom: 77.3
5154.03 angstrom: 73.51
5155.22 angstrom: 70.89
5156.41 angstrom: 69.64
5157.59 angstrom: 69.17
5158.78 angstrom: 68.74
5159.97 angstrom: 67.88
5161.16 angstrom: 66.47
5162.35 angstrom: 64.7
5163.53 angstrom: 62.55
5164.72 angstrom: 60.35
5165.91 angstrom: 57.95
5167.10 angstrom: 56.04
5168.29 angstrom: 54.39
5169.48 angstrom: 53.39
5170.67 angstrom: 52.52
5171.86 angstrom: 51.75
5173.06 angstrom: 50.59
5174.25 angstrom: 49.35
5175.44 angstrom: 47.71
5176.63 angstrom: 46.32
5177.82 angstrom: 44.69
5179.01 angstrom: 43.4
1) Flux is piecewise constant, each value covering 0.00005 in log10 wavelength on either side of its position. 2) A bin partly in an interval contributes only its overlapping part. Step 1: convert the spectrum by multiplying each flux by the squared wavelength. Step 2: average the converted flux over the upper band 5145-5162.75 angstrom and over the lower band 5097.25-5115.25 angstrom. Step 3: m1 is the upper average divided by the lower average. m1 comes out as 2.4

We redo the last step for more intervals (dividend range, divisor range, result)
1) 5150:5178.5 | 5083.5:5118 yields 1.91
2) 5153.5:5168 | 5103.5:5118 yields 1.47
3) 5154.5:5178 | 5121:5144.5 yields 0.58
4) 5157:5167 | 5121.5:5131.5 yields 0.74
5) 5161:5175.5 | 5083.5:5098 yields 2.17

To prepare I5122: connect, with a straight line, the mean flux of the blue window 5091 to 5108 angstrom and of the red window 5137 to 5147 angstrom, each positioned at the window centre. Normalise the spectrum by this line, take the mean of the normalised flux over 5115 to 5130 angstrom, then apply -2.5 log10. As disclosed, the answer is -0.082 mag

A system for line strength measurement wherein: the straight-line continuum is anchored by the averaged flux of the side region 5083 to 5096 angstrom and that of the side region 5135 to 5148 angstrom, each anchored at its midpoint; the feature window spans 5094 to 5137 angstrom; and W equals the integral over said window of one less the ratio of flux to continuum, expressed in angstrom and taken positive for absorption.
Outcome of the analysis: 7.8 angstrom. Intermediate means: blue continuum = 28.5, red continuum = 105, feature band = 59.9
